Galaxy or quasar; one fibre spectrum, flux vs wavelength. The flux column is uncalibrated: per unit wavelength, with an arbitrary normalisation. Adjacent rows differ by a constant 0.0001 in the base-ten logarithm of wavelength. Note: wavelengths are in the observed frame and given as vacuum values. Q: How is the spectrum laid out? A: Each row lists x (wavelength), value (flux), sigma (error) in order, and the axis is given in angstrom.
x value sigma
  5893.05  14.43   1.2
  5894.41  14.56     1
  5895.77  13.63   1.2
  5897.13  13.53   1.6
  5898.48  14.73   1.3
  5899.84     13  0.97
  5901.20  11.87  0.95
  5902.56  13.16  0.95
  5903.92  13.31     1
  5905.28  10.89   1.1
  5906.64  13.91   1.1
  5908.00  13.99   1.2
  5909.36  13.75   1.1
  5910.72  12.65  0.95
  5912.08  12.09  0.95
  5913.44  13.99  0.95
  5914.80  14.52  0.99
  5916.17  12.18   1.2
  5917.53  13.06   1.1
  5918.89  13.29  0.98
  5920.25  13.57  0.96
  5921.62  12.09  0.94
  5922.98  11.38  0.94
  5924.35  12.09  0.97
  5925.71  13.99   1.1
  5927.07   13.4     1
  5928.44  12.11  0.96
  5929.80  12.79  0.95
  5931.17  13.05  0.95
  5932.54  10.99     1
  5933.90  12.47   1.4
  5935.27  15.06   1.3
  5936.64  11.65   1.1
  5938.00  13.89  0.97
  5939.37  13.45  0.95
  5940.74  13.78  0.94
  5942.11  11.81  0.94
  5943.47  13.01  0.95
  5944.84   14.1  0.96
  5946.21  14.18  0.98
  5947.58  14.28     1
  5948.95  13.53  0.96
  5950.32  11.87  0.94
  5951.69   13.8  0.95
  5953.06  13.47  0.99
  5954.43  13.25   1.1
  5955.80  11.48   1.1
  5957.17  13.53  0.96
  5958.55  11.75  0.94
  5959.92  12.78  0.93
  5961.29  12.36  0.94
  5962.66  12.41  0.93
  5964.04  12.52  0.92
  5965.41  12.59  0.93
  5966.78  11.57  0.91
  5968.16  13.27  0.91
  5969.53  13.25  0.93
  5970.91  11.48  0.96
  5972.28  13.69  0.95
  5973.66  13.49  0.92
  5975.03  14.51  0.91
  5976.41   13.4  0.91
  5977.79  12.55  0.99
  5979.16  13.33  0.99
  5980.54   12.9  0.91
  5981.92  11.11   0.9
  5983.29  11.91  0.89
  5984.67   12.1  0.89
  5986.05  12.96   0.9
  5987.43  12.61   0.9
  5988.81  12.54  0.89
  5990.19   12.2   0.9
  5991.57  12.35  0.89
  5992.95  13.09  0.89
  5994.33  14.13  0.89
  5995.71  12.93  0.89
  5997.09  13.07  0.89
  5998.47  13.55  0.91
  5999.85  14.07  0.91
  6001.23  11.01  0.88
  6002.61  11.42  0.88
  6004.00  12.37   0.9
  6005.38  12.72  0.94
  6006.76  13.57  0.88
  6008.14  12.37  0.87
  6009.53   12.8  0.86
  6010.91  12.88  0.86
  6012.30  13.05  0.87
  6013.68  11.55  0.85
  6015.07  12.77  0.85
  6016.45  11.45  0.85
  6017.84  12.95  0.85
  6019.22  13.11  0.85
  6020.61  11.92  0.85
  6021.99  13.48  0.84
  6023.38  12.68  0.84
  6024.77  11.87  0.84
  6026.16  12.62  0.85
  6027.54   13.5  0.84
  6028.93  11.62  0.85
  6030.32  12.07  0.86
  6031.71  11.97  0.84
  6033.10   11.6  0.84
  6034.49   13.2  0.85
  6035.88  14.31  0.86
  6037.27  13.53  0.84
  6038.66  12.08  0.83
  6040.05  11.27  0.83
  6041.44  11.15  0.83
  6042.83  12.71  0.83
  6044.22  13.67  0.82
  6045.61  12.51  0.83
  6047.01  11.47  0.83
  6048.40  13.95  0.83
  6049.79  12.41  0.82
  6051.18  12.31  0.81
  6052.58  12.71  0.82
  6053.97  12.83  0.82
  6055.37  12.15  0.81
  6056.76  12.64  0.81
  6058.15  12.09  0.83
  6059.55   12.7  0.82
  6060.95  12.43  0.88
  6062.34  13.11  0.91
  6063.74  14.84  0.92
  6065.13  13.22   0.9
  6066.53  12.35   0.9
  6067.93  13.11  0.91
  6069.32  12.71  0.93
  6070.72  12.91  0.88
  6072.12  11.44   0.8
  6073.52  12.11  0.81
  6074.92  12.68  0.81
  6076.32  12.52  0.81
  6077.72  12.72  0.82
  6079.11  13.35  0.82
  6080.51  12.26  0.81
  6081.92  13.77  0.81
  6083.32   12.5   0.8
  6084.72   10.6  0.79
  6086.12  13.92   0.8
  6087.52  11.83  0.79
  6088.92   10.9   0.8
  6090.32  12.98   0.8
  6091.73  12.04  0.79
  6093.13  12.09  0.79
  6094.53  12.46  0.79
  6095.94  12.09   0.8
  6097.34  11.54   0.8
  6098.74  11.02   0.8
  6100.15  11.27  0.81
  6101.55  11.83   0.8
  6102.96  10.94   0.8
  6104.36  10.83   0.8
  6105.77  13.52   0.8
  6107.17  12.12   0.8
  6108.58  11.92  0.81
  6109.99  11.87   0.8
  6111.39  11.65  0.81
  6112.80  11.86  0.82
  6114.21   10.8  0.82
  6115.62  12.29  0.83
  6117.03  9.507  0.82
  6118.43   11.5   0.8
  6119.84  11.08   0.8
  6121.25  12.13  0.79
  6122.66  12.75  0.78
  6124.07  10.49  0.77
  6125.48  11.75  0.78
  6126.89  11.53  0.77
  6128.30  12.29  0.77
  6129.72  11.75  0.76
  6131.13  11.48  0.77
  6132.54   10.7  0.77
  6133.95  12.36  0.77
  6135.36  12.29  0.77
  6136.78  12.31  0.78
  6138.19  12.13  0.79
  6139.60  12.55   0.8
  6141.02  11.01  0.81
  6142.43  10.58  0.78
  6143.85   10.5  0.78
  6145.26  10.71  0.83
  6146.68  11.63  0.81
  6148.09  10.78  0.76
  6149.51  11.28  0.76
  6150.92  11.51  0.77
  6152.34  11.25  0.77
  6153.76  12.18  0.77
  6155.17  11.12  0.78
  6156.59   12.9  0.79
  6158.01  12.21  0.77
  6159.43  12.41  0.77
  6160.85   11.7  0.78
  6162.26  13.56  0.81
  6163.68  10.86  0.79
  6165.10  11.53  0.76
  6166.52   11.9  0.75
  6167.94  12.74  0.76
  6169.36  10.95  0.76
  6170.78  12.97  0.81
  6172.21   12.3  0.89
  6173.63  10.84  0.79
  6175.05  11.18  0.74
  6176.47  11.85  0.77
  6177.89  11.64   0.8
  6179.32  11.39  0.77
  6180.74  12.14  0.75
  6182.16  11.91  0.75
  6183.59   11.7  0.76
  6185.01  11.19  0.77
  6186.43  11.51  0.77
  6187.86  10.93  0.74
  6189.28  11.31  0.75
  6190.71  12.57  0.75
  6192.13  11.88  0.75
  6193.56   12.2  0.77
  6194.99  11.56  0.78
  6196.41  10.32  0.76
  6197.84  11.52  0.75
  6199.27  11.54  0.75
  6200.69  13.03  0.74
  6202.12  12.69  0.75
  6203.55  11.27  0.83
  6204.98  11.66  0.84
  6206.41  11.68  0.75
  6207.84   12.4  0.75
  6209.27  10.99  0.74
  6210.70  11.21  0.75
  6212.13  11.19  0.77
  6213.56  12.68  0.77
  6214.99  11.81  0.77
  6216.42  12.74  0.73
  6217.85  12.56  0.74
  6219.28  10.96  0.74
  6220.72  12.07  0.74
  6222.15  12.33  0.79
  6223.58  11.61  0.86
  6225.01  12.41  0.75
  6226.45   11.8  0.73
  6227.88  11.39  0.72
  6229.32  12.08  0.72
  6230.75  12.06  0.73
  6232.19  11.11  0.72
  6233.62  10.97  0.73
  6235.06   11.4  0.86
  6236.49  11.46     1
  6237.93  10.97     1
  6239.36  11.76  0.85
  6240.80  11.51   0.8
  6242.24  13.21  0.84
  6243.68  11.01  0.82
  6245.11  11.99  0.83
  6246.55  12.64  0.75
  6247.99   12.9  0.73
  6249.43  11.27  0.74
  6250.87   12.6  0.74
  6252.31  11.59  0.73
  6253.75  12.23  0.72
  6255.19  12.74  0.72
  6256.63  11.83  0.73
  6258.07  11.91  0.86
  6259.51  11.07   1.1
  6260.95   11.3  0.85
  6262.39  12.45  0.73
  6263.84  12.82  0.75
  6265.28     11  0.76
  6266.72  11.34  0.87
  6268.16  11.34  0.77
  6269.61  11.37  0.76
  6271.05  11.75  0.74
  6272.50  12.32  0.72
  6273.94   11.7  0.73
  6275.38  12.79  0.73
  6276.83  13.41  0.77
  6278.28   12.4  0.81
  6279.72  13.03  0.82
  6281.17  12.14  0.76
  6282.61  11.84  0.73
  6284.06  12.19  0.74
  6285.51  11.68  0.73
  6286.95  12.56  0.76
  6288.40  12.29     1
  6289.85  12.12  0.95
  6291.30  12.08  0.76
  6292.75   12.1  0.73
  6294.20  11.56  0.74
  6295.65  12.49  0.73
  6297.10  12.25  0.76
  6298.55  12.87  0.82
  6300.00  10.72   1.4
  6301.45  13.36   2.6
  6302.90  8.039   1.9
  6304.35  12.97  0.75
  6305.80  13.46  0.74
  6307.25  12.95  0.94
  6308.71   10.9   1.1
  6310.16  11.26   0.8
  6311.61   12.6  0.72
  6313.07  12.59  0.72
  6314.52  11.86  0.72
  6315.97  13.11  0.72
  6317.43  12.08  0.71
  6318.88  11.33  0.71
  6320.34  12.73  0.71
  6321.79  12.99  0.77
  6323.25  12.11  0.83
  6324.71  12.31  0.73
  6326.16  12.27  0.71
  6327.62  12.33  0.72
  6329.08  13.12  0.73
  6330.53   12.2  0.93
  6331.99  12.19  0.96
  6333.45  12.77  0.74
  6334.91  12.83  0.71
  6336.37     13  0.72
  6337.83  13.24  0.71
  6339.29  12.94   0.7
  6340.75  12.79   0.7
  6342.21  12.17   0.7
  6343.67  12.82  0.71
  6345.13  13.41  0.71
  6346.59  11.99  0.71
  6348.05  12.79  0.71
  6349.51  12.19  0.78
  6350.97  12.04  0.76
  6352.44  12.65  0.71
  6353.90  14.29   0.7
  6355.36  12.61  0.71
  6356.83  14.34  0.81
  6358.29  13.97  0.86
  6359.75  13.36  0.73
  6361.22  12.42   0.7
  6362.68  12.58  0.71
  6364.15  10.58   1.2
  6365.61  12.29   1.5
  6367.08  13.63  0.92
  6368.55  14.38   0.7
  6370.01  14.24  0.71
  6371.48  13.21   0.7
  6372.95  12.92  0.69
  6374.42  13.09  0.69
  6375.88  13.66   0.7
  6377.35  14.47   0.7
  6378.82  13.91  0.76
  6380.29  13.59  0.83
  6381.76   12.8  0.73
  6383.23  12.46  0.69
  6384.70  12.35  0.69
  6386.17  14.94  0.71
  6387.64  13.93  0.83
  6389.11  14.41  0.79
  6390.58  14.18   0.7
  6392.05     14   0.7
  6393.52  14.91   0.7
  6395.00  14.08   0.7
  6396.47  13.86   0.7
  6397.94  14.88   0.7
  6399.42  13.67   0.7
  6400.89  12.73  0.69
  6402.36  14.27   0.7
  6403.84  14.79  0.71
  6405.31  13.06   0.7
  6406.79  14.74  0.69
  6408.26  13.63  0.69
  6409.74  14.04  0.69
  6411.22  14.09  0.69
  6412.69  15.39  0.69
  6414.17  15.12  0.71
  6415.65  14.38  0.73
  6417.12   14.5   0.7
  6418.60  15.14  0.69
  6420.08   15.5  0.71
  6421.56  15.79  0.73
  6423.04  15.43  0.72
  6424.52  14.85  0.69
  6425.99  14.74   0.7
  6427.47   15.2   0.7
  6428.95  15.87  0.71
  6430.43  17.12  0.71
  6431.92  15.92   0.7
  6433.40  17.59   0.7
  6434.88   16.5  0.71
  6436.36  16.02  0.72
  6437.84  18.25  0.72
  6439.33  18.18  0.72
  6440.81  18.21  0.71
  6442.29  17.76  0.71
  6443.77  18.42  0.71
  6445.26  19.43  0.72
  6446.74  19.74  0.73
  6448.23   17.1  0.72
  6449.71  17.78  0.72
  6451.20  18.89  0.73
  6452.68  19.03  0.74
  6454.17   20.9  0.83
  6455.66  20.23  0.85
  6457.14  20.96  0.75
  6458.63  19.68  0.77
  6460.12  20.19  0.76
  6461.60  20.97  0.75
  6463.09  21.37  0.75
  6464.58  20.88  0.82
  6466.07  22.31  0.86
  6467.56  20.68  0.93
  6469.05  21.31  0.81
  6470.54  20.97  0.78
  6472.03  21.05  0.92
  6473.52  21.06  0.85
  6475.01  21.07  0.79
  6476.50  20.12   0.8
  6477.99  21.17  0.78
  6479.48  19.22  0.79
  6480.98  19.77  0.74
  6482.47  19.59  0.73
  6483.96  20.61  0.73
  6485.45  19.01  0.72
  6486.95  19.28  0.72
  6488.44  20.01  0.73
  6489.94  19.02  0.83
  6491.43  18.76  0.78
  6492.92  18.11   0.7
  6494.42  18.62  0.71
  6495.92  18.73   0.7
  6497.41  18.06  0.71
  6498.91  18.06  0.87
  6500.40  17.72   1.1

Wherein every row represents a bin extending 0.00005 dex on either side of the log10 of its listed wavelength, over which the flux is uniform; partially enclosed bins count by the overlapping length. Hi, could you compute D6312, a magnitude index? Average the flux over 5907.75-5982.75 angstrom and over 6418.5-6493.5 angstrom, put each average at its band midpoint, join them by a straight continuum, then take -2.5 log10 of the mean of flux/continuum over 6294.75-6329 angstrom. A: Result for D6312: 0.37 mag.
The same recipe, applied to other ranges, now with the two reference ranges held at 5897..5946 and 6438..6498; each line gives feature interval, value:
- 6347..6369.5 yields 0.38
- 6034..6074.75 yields 0.16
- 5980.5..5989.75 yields 0.13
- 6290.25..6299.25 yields 0.40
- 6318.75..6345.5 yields 0.39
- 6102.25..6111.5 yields 0.28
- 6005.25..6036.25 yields 0.13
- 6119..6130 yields 0.30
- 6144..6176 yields 0.33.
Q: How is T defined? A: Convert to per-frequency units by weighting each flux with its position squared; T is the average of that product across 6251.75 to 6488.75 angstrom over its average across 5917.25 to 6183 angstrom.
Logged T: 1.32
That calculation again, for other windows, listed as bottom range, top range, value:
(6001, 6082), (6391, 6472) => 1.53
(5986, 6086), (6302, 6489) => 1.36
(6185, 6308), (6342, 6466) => 1.35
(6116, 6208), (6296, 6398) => 1.17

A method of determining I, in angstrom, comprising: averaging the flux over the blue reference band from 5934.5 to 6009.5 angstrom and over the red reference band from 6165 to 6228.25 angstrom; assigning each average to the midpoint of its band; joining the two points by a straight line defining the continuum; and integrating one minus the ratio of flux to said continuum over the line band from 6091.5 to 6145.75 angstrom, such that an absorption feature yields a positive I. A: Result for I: 2.4 angstrom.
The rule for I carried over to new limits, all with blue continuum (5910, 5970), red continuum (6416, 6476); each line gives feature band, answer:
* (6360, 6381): 5.22 angstrom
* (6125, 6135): 2.18 angstrom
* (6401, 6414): 2.72 angstrom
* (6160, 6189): 6.98 angstrom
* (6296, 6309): 3.74 angstrom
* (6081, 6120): 7.53 angstrom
